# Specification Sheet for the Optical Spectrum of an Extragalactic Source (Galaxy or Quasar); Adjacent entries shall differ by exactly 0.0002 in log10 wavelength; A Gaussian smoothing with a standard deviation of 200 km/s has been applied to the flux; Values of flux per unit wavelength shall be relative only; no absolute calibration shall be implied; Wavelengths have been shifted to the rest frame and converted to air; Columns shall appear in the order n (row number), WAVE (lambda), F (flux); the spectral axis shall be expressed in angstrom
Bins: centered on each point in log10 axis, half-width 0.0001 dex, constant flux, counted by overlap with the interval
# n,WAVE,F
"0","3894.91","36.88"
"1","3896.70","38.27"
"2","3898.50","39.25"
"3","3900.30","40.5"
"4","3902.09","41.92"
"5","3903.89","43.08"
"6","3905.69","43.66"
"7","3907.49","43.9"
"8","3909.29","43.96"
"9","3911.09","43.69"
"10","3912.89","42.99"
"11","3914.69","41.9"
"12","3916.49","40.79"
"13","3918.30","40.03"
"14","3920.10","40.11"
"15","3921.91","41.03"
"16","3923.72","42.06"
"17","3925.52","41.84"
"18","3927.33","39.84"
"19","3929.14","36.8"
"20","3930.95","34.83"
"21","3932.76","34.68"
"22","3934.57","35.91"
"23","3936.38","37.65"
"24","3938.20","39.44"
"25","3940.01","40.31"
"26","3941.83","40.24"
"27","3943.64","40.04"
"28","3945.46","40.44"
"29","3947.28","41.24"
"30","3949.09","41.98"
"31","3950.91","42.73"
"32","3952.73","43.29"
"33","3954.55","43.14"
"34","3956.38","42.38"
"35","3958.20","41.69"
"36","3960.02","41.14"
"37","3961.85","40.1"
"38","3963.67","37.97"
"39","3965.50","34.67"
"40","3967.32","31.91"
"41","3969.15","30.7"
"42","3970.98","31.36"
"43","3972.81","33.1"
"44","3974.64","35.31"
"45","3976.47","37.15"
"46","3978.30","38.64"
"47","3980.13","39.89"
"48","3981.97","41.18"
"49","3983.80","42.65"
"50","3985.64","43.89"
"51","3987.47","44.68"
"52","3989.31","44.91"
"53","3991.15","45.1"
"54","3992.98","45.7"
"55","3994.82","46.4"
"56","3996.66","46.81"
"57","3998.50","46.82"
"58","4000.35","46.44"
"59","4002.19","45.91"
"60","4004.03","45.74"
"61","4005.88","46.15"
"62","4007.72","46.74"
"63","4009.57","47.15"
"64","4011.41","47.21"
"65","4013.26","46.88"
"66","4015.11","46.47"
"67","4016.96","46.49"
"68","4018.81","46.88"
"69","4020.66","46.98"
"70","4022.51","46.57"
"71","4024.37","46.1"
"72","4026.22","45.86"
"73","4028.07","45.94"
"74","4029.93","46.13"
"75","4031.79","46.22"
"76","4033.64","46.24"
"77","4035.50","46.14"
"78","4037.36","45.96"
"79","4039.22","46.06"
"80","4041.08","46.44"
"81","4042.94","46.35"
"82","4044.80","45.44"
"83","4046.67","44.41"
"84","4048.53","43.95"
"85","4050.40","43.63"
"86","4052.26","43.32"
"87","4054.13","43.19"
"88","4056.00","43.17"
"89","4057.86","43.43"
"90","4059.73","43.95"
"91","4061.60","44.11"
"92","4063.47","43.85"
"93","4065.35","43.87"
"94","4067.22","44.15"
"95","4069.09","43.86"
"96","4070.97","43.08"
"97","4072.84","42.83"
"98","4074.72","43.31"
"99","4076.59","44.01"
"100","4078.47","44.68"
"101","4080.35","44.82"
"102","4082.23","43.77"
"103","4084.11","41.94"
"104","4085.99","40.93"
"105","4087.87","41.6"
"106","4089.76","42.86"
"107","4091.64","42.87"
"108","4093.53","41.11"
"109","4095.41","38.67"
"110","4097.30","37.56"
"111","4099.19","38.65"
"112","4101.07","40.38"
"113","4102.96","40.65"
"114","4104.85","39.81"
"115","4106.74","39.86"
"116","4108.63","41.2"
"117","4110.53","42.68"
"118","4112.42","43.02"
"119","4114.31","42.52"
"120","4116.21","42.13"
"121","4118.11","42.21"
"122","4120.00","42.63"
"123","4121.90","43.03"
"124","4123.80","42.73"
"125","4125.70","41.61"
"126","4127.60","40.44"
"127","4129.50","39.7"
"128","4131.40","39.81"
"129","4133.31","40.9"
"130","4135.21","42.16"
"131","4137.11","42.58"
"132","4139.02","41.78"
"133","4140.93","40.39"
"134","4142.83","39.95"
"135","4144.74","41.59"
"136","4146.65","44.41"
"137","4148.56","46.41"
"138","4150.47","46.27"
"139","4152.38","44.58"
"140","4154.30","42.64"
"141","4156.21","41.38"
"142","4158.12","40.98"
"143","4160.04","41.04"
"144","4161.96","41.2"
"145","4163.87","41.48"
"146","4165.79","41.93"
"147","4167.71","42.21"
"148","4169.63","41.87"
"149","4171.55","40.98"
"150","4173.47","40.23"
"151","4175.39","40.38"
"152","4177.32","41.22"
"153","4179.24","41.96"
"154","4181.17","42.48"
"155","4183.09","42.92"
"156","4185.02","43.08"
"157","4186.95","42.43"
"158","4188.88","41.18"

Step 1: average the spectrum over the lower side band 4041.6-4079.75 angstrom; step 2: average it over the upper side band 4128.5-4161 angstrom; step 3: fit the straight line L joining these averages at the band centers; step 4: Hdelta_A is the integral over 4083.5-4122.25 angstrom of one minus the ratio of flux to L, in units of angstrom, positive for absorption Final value 1.6 angstrom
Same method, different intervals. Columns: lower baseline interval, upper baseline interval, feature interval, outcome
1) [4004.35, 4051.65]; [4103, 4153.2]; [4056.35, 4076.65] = 0.4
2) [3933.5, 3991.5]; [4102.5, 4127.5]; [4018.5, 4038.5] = -2.9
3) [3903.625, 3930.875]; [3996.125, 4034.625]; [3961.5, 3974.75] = 3.0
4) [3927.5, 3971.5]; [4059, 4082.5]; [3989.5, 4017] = -3.6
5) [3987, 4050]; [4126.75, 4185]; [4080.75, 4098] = 1.0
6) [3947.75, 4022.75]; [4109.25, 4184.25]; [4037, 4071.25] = -1.7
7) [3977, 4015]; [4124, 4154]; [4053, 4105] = 1.1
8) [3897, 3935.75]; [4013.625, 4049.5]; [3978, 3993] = 0.3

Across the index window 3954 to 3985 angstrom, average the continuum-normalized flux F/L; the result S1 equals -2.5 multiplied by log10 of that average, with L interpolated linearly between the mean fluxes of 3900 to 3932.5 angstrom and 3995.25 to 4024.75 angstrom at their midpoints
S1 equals 0.17 mag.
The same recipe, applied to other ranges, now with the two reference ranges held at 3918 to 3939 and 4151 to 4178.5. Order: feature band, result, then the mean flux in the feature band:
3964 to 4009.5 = -0.05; 41.4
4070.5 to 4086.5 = -0.07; 43.3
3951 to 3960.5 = -0.09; 42.4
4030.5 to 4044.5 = -0.16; 46.2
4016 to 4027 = -0.17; 46.5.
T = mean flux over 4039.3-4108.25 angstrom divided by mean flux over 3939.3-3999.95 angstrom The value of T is 1.05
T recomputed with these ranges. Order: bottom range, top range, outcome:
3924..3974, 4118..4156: 1.10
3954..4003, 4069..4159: 1.03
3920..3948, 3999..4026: 1.19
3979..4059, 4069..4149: 0.92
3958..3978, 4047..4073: 1.22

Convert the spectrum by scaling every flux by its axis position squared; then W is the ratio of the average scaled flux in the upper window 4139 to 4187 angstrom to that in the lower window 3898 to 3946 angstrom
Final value 1.18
